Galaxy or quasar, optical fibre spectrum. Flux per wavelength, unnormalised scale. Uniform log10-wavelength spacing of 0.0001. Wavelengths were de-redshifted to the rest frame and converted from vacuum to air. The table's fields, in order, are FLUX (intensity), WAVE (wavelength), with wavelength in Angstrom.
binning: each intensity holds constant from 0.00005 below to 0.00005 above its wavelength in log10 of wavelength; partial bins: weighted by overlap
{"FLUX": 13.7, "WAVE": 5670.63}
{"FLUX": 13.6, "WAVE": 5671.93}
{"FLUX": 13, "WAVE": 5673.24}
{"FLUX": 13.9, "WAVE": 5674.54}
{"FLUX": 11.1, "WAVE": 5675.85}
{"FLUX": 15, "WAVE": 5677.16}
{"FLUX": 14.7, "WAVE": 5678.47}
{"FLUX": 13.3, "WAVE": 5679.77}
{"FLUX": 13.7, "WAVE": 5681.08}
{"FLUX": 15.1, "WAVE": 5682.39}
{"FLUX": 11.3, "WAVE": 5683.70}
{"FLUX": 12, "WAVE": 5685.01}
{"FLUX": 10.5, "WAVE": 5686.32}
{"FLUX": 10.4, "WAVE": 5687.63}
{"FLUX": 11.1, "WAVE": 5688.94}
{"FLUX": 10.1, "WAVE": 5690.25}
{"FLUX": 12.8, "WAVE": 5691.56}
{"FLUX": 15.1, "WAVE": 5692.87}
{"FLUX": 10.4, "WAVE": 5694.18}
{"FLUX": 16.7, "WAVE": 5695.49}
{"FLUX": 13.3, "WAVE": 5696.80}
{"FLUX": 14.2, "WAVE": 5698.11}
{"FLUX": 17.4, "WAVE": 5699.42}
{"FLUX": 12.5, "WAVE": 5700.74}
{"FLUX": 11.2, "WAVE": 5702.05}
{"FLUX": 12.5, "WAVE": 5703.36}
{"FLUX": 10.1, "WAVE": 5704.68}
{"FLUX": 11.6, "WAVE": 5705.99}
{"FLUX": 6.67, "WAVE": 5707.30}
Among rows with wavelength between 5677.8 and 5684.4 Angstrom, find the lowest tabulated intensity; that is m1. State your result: 11.3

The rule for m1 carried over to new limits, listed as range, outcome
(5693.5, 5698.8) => 10.4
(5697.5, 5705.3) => 10.1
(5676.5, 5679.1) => 14.7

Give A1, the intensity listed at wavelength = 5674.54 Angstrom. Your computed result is 13.9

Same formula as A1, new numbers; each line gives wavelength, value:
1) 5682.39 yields 15.1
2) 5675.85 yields 11.1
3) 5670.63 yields 13.7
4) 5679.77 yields 13.3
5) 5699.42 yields 17.4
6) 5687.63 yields 10.4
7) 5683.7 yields 11.3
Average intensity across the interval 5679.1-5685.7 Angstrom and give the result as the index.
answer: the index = 13.1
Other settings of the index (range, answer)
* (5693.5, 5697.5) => 13.5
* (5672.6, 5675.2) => 13.5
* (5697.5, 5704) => 13.6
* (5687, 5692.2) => 11.1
